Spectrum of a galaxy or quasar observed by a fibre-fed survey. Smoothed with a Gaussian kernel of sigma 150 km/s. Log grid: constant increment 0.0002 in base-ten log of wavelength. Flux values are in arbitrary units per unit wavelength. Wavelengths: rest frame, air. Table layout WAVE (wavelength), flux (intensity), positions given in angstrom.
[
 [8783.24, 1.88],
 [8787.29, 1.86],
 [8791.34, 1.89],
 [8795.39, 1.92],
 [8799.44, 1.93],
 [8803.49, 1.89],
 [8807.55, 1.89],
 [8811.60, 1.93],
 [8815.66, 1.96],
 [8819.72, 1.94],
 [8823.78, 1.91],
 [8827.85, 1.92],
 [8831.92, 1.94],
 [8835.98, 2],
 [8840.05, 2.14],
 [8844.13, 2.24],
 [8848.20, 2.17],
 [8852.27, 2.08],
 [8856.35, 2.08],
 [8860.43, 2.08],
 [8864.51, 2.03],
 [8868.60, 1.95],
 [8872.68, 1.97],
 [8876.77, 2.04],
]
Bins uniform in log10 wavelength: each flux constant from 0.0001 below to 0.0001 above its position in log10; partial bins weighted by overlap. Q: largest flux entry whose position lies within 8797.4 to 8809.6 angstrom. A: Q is 1.93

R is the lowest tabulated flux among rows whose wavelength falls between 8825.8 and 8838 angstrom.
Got 1.92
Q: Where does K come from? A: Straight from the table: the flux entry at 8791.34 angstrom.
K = 1.89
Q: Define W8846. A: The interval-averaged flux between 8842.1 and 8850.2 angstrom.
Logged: 2.21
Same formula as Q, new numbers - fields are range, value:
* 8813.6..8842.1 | 2.14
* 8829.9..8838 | 2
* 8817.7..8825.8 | 1.94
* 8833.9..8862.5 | 2.24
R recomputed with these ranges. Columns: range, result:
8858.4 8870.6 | 1.95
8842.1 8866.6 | 2.03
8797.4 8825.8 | 1.89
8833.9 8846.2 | 2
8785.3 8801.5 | 1.86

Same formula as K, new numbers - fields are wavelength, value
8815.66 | 1.96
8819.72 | 1.94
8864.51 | 2.03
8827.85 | 1.92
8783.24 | 1.88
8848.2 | 2.17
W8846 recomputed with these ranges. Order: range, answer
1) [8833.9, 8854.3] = 2.13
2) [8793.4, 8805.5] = 1.91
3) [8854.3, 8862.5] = 2.08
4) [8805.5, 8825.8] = 1.93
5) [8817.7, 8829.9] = 1.92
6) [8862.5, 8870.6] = 1.99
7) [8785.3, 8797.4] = 1.89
